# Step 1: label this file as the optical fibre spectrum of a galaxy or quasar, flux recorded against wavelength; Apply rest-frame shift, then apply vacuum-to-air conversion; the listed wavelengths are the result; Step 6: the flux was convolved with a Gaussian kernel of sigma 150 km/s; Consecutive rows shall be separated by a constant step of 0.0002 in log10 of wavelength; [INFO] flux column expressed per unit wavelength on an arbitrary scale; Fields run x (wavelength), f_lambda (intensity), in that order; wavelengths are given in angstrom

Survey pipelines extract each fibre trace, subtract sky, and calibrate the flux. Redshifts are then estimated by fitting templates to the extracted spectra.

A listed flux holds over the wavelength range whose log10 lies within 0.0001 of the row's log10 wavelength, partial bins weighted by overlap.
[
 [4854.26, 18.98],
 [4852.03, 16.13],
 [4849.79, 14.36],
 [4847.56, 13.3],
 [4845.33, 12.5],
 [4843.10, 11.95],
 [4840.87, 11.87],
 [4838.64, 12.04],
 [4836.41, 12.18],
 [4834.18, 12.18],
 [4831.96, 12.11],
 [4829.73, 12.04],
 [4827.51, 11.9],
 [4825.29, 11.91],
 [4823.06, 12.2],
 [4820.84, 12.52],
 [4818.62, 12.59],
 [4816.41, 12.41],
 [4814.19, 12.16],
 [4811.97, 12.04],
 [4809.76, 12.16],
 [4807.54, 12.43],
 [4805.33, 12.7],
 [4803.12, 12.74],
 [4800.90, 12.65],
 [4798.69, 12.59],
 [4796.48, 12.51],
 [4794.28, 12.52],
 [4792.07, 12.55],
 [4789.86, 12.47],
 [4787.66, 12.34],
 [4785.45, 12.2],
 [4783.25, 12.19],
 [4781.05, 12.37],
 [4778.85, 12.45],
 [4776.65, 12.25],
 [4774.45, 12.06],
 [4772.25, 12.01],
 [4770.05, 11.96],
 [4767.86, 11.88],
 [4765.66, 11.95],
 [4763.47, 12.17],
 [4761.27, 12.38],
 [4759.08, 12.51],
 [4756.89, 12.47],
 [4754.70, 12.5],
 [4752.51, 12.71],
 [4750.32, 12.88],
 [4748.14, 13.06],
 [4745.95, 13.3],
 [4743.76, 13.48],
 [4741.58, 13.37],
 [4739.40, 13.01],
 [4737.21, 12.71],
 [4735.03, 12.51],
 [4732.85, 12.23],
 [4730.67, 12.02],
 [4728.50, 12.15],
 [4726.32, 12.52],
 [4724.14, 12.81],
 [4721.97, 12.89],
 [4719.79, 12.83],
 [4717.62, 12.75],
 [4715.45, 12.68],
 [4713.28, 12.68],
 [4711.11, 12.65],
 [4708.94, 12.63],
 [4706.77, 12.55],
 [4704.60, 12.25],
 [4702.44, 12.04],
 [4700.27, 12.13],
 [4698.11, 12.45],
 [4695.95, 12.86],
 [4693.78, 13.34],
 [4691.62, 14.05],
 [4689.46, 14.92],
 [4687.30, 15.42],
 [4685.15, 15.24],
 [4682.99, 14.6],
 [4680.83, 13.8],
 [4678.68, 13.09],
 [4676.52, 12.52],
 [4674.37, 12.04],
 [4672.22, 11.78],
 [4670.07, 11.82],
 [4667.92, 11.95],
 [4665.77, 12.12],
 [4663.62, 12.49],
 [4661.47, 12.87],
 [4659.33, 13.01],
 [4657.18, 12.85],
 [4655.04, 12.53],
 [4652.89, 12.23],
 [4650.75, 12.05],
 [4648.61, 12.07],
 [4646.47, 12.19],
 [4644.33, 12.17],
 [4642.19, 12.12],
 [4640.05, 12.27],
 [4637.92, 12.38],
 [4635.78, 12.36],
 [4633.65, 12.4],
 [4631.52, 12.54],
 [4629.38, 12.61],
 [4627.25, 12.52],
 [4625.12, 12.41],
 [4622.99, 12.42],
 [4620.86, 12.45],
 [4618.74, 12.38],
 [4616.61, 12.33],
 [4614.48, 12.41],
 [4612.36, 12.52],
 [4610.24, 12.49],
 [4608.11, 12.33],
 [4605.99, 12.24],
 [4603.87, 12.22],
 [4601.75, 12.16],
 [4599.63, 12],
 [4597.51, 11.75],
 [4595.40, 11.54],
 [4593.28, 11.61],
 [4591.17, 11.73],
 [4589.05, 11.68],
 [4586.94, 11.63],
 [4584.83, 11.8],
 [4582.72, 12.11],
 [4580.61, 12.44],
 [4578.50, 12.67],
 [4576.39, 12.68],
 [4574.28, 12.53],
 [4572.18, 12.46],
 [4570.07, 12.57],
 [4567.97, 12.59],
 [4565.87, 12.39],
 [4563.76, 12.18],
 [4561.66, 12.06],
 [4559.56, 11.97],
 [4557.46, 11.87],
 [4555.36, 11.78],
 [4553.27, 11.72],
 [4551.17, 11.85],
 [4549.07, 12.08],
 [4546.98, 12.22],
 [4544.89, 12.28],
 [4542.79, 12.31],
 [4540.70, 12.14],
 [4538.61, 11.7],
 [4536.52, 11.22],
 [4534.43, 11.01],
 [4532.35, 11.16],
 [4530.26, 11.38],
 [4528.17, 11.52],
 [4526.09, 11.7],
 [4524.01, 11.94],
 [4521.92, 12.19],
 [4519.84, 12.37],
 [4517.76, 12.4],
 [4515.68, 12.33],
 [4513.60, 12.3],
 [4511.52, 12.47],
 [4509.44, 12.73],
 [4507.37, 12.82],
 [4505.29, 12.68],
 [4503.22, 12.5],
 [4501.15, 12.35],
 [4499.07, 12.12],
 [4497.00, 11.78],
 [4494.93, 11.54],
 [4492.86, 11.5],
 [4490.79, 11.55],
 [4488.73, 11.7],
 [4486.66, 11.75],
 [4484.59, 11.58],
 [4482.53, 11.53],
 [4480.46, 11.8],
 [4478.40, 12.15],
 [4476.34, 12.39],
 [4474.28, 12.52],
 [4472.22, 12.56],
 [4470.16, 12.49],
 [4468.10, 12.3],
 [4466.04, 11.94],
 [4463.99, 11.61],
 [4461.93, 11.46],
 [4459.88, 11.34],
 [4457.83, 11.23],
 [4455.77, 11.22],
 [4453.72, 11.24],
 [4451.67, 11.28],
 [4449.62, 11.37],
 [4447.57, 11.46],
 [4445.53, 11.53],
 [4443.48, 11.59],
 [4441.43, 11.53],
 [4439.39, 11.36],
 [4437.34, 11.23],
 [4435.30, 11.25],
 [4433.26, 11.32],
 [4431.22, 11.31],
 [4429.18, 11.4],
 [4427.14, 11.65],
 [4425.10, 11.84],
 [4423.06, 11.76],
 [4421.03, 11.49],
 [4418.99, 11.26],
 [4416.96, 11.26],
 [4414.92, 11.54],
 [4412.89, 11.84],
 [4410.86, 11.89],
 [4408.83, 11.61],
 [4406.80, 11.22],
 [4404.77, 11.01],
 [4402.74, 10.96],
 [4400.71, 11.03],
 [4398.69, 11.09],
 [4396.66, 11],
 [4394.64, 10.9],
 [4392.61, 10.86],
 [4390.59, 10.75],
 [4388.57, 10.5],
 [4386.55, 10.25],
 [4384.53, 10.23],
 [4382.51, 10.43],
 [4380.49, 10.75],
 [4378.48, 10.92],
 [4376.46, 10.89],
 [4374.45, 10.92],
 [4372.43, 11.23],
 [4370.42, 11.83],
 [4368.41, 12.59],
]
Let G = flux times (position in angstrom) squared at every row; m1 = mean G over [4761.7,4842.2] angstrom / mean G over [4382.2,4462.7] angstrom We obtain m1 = 1.28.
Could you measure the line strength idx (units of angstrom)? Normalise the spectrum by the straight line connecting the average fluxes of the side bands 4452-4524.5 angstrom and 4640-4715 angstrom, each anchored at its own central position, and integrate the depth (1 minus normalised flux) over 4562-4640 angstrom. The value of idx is 1.34 angstrom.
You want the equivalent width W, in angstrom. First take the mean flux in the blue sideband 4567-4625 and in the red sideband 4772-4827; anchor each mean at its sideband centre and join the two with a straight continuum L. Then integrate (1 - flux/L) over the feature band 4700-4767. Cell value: -1.6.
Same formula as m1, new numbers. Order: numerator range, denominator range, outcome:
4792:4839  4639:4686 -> 1.04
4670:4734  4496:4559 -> 1.16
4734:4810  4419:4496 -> 1.23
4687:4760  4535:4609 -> 1.14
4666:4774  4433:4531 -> 1.19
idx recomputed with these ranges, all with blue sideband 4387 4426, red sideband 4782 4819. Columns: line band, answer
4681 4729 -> -3.95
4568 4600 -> -0.88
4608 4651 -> -1.62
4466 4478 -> -1.00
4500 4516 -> -1.36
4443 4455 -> -0.04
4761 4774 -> 0.30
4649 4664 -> -0.71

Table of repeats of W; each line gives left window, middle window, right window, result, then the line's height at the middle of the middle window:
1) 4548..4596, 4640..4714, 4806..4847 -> -4.08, 12.1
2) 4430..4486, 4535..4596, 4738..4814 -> -0.62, 11.9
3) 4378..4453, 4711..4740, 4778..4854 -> -0.76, 12.3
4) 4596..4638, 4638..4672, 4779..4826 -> 0.12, 12.3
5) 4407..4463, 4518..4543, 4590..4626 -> 0.27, 11.8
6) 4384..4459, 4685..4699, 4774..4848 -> -2.32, 12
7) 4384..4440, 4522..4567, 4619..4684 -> 0.29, 11.9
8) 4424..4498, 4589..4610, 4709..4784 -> 0.21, 12.1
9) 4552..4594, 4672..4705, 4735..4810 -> -2.65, 12.4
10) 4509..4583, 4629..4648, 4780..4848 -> -0.24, 12.2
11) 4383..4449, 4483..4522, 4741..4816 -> -2.01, 11.5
